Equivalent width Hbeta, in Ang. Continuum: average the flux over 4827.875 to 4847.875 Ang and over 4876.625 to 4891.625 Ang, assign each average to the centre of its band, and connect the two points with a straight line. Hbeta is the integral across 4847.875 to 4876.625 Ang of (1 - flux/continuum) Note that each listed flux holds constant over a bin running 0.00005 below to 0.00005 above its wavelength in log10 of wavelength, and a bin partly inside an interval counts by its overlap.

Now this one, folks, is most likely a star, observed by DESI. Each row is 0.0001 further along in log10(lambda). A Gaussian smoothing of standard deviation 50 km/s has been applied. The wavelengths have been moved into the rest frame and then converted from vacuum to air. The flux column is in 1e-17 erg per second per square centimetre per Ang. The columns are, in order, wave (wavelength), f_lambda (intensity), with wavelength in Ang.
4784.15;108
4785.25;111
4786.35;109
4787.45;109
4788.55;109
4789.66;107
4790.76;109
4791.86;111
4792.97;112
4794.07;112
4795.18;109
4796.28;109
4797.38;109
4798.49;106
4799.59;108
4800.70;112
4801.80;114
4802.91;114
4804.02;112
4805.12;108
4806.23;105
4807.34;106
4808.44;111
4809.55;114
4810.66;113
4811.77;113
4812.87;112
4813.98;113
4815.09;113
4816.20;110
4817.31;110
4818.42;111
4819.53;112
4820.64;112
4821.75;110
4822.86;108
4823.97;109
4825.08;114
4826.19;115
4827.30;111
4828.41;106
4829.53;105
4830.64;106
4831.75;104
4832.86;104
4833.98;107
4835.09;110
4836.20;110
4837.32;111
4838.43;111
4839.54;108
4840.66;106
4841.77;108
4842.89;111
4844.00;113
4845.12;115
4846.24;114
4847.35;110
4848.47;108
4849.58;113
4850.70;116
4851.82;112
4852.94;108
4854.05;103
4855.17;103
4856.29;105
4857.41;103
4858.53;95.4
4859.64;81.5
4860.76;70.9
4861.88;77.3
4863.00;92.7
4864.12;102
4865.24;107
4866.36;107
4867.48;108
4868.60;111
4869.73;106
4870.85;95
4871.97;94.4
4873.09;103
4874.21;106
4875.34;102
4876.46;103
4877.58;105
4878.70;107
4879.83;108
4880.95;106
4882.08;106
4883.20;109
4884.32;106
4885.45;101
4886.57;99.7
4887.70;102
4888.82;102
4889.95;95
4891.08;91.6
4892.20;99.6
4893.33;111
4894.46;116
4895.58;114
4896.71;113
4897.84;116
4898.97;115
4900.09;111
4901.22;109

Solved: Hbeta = 1.22 Ang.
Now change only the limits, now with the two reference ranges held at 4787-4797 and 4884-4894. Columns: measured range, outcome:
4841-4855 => -0.8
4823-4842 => -0.5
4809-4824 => -0.6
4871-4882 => -0.2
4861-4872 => 0.4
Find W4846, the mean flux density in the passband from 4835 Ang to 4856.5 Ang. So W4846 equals 110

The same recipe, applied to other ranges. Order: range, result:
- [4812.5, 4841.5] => 110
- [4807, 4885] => 106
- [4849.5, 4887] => 102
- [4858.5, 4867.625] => 92.9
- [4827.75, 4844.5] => 108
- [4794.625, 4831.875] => 110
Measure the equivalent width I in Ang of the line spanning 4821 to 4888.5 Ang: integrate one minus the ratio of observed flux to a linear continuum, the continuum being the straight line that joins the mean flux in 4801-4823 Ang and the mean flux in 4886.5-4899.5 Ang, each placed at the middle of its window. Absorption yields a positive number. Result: 2.18 Ang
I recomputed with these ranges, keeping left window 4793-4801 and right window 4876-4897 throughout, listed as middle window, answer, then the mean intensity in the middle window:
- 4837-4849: -0.4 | 110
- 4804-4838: -0.5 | 110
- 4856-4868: 1.2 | 95.2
